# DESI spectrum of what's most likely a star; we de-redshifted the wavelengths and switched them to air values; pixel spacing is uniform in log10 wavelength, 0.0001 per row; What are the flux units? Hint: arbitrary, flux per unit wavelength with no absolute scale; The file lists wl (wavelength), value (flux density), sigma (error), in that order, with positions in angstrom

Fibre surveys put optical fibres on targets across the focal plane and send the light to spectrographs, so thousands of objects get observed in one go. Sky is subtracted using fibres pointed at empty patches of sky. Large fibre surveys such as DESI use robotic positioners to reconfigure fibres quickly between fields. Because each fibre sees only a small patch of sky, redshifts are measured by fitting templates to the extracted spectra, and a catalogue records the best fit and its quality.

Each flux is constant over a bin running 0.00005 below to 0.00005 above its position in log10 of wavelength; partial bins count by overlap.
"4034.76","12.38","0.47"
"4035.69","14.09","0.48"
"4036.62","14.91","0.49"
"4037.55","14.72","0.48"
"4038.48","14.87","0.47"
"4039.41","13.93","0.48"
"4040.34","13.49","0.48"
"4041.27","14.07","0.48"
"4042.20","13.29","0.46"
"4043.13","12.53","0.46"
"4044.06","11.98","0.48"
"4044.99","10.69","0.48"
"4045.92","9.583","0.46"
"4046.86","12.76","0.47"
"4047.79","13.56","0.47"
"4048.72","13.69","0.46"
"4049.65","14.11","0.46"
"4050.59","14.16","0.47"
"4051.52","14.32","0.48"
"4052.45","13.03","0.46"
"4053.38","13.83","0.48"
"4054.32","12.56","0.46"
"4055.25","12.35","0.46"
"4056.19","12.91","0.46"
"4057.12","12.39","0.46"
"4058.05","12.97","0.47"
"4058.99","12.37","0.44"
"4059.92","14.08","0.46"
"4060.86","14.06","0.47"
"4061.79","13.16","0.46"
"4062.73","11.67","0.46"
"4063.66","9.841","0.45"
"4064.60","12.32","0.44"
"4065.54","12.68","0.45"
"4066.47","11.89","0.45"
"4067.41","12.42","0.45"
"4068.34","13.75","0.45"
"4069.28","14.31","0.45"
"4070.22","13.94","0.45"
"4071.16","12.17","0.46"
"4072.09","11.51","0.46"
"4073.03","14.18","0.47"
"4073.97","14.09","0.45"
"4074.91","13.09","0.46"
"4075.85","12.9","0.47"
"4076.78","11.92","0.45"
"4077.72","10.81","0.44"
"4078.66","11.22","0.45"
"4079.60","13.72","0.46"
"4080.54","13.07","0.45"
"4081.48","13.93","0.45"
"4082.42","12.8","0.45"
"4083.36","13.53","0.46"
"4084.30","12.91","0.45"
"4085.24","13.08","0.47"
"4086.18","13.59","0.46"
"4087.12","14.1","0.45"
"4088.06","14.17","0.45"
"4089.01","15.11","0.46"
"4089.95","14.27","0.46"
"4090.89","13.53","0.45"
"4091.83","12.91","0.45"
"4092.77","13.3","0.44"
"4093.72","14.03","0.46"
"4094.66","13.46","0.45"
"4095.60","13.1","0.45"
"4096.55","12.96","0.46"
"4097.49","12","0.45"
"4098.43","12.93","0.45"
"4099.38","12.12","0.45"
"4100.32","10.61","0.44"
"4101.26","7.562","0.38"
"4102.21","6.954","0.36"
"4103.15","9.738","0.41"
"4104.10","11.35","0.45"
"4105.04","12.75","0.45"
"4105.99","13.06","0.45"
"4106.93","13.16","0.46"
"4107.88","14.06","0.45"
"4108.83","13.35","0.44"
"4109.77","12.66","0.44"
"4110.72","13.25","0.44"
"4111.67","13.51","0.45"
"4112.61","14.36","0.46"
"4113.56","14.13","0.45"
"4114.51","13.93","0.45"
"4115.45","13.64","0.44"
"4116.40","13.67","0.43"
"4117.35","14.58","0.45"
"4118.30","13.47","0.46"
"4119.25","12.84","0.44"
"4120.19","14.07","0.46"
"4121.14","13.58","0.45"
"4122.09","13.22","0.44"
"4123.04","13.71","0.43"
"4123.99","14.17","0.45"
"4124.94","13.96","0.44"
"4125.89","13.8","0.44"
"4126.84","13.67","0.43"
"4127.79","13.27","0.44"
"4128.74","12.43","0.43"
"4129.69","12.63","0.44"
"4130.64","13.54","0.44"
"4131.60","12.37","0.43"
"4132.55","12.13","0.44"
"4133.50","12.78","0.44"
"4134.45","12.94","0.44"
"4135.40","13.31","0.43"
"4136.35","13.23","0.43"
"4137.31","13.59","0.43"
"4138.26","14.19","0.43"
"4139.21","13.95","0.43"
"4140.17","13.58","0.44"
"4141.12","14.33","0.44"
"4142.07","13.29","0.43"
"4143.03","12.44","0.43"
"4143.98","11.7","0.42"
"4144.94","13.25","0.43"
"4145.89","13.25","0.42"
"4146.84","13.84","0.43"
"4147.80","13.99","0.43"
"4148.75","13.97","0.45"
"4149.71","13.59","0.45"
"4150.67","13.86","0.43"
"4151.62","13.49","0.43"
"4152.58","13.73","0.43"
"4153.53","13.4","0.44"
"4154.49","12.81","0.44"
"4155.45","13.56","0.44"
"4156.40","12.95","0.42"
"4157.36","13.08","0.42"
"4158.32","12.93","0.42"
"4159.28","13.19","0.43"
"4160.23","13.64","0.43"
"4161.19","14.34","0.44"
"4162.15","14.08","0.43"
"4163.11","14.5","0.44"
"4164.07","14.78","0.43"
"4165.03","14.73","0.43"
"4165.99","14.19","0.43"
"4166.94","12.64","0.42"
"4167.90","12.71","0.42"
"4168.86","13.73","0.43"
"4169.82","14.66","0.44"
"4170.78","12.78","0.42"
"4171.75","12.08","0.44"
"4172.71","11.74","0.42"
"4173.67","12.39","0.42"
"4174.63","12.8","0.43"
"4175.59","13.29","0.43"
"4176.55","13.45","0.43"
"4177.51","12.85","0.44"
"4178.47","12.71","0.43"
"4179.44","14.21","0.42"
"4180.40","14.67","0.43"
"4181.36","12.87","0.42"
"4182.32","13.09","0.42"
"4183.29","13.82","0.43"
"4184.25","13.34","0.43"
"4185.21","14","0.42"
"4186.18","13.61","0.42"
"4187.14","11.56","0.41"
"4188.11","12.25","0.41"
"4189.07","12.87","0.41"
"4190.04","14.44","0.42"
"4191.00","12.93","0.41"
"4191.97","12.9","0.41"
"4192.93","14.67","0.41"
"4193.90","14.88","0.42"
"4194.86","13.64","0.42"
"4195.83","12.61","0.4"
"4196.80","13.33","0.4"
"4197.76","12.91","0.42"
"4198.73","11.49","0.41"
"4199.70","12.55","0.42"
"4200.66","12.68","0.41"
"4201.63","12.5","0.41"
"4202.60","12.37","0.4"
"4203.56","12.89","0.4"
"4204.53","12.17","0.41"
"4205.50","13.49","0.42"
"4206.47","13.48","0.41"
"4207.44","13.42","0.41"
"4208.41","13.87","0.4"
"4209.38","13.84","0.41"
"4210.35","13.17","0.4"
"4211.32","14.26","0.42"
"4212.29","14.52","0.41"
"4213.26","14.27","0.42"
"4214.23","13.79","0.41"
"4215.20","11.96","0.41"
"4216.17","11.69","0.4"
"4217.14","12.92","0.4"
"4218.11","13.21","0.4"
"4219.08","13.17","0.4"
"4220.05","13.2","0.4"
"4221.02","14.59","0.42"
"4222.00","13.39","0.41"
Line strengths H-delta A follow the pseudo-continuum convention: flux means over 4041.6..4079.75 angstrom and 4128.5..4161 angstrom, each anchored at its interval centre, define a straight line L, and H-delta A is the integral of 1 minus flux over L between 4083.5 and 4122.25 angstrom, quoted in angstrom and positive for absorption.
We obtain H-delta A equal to 0.2 angstrom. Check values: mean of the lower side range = 12.7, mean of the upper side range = 13.3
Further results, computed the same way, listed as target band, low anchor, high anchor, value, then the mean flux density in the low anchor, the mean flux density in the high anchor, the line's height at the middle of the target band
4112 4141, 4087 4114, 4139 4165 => -0.8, 12.7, 13.6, 13.1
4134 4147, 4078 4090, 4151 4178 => 0.1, 13.4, 13.4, 13.4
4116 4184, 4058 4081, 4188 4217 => -2.1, 12.7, 13.2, 13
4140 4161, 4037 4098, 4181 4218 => -0.4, 13.1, 13.2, 13.1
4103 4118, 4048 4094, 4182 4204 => -0.2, 13.1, 13.1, 13.1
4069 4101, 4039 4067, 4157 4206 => -0.3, 12.8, 13.3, 12.9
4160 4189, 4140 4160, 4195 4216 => -0.3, 13.3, 13.1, 13.2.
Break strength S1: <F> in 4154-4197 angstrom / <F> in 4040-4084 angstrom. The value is 1.04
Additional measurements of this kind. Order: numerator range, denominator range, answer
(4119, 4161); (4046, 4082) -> 1.04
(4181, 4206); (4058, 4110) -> 1.03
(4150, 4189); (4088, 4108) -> 1.08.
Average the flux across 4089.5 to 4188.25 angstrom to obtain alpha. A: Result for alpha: 13.2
